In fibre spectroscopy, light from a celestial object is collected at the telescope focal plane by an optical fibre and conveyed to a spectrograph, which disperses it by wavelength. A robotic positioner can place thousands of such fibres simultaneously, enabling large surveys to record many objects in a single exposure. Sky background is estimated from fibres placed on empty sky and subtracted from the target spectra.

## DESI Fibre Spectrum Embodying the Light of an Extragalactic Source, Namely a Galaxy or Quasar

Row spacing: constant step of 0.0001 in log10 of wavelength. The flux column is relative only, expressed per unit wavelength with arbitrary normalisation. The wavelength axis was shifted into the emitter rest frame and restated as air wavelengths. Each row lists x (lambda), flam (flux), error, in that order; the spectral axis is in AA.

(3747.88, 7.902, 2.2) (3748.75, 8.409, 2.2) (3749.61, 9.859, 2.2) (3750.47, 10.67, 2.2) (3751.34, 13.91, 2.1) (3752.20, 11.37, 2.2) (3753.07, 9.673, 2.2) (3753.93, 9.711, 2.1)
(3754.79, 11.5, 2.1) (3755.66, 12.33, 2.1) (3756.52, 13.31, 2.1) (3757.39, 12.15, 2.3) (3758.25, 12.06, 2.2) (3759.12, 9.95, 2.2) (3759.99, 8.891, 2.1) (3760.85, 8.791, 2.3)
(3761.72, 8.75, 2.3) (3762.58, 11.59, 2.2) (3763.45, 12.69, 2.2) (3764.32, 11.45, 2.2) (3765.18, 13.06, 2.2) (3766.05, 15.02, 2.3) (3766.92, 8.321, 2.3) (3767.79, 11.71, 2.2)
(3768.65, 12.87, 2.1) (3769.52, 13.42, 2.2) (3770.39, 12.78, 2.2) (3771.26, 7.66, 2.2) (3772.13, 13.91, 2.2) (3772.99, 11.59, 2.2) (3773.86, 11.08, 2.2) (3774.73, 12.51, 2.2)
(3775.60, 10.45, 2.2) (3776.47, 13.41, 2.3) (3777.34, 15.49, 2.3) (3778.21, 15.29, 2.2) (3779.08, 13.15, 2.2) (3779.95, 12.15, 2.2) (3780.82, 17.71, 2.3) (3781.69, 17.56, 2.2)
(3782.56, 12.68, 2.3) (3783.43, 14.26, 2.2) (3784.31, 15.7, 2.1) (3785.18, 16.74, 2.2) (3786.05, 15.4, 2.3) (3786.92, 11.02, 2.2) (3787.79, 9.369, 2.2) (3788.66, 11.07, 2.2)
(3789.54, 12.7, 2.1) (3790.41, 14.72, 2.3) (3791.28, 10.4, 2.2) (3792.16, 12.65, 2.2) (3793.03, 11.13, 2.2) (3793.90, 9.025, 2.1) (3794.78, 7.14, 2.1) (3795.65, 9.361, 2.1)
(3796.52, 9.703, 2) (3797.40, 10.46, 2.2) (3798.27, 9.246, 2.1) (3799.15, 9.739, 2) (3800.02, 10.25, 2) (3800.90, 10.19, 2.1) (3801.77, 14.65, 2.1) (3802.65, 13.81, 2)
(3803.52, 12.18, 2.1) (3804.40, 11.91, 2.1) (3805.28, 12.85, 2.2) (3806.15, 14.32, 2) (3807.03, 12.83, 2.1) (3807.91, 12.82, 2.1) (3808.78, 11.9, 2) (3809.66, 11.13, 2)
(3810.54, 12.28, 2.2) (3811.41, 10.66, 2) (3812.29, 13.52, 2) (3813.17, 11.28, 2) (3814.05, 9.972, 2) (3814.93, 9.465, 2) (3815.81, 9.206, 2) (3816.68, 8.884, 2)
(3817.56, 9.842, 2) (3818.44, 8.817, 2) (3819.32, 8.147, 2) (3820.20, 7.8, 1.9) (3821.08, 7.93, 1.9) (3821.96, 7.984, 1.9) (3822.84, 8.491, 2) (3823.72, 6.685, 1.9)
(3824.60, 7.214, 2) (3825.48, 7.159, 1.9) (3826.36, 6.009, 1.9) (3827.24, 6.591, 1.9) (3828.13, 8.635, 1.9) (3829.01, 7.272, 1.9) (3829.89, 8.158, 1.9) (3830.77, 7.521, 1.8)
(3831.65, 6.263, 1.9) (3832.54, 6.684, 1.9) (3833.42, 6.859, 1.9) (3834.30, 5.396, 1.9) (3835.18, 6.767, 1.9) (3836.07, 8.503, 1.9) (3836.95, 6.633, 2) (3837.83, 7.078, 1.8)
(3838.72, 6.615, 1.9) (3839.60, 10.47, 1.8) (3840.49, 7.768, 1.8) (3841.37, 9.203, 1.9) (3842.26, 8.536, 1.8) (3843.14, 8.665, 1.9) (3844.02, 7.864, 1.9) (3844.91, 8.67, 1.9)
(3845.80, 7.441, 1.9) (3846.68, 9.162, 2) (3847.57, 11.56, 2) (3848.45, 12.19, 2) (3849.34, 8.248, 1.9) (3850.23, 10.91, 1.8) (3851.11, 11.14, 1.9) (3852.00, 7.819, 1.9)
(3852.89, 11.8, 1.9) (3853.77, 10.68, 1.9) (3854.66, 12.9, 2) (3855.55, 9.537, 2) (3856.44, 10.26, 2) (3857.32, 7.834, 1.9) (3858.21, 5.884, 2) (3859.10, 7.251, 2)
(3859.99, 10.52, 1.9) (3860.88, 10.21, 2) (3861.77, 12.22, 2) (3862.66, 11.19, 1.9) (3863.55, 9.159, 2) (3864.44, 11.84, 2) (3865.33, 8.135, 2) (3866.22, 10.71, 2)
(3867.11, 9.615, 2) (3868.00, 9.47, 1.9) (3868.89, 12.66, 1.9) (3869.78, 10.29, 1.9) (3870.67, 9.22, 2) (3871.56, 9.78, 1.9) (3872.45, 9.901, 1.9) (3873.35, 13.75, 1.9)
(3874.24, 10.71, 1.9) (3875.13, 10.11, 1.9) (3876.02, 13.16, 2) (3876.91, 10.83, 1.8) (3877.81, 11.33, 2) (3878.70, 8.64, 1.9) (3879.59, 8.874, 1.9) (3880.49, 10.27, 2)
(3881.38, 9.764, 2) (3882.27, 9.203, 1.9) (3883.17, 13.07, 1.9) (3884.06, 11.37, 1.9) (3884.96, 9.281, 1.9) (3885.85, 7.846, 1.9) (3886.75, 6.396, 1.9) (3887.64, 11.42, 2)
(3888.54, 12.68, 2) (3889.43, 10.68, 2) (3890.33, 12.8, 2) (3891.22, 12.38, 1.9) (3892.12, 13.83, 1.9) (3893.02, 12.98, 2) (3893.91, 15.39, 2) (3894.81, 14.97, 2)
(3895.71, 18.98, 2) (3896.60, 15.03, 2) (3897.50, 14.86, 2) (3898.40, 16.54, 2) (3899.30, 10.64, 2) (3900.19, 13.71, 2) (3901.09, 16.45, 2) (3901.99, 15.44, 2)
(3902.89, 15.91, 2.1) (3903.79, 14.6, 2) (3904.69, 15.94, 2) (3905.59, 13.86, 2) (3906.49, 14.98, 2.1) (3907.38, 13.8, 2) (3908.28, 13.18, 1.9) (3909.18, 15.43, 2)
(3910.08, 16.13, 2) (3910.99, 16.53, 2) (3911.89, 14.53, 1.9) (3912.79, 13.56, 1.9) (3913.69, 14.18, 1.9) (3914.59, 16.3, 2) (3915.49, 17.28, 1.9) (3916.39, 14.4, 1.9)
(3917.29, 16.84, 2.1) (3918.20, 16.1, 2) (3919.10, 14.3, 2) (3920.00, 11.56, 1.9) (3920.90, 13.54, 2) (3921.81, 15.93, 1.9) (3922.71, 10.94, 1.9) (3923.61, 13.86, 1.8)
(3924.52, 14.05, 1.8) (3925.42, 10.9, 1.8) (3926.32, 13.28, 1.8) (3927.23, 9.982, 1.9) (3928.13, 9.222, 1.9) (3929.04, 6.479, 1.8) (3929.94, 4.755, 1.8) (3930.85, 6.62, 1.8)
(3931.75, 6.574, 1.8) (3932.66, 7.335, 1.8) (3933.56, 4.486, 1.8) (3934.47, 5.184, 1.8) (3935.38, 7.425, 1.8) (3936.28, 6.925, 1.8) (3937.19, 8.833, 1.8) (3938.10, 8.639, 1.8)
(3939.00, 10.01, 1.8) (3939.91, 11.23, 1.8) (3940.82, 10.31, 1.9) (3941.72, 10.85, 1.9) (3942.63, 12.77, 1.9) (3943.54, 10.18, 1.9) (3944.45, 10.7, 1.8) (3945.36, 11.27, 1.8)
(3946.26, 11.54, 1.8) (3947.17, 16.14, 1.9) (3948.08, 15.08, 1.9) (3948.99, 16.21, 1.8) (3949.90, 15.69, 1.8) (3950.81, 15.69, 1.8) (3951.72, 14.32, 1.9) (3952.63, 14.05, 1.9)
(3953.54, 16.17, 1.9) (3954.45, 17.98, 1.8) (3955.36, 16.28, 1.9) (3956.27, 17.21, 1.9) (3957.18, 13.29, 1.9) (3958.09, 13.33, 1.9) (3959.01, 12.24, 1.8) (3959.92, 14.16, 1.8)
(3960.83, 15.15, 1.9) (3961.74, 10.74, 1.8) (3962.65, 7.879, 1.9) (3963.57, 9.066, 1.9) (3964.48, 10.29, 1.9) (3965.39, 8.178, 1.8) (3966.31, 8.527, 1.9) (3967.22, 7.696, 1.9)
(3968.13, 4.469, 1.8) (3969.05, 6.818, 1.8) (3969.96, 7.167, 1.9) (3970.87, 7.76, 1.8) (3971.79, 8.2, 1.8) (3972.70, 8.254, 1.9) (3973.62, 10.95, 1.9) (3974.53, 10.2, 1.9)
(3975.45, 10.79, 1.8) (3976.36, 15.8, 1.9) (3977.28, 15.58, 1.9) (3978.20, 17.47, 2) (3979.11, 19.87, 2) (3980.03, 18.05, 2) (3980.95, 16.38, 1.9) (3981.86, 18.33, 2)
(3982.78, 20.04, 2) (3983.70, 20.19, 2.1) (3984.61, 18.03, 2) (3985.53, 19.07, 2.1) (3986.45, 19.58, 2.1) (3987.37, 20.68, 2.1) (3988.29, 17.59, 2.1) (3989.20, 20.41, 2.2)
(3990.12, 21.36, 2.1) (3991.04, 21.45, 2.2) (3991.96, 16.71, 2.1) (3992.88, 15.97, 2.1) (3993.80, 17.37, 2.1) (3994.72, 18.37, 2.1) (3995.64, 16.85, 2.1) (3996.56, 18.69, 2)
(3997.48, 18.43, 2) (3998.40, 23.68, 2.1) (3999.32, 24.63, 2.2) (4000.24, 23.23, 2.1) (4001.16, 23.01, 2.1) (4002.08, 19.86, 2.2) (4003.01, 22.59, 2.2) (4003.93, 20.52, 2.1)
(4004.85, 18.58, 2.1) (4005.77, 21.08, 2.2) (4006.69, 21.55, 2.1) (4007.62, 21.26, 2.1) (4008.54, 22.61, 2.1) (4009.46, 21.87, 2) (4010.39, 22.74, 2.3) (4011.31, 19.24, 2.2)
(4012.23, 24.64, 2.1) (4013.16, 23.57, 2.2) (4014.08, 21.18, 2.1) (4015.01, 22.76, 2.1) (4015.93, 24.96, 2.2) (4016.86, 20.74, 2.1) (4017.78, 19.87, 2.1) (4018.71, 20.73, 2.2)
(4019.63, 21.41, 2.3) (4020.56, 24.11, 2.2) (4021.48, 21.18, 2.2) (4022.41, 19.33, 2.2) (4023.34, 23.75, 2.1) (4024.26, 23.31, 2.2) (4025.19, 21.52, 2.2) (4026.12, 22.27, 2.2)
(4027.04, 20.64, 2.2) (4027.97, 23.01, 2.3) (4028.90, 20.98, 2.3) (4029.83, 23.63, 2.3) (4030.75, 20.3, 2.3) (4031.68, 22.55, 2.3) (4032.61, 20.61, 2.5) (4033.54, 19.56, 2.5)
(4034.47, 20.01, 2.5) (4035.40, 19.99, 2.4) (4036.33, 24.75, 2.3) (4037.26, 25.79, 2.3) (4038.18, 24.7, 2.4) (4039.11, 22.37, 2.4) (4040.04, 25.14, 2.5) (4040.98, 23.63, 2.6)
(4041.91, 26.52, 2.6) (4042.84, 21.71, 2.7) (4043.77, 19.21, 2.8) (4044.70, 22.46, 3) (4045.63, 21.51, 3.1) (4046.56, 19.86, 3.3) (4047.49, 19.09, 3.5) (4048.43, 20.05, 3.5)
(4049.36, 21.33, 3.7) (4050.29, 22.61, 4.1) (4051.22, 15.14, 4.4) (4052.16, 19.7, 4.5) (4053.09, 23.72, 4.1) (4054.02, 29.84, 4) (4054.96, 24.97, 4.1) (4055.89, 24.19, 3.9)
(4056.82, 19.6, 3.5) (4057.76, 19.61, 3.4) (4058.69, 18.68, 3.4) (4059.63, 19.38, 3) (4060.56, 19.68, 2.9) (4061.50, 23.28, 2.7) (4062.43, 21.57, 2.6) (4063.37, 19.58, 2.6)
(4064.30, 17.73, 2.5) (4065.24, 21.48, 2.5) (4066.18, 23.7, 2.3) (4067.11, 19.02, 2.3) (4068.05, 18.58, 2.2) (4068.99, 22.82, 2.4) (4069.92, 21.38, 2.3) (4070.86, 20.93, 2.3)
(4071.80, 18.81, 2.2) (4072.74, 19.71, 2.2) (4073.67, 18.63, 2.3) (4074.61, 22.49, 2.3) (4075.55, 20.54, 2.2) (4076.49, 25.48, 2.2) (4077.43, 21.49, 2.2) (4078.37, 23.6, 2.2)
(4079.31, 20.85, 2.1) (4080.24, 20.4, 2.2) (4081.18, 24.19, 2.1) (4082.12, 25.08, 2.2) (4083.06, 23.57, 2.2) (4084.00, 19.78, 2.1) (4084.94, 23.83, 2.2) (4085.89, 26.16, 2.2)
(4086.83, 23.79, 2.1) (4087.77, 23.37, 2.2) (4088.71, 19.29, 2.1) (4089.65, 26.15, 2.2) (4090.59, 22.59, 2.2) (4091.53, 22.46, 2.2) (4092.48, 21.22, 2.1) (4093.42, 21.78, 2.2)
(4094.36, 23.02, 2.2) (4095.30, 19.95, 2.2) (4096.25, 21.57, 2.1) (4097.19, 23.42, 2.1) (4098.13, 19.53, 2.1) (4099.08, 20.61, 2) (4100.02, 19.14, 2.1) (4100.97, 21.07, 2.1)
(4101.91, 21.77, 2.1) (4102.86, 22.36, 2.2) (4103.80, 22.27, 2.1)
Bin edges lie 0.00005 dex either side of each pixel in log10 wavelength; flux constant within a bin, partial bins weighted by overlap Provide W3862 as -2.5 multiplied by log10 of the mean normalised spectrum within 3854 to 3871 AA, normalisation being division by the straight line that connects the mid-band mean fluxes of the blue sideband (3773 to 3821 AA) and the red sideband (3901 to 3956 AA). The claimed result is 0.224 mag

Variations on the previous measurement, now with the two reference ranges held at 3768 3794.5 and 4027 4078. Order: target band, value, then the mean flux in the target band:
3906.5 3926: 0.187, 14.5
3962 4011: 0.182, 16.5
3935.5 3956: 0.386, 12.7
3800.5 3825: 0.290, 10.6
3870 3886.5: 0.472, 10.3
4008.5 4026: -0.085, 22.1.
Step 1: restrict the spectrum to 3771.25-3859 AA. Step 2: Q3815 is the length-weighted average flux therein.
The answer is 10.3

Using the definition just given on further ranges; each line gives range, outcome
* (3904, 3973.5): 11.9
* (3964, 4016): 17.4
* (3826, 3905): 10.4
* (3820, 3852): 8.06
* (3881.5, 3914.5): 13.6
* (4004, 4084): 21.7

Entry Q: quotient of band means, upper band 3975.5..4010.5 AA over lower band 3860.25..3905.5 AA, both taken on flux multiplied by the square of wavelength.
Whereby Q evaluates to 1.7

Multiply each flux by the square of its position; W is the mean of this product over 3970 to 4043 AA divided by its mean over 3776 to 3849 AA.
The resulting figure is 2.1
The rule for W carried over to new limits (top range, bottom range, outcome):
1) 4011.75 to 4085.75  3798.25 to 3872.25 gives 2.55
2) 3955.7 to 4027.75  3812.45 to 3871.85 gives 2.13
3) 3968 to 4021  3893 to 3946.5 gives 1.55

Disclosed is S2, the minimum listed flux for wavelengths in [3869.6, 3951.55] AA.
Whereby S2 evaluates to 4.486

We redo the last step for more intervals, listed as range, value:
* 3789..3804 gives 7.14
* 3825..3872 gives 5.396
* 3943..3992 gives 4.469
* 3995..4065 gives 15.14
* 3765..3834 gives 6.009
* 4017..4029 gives 19.33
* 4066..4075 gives 18.58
